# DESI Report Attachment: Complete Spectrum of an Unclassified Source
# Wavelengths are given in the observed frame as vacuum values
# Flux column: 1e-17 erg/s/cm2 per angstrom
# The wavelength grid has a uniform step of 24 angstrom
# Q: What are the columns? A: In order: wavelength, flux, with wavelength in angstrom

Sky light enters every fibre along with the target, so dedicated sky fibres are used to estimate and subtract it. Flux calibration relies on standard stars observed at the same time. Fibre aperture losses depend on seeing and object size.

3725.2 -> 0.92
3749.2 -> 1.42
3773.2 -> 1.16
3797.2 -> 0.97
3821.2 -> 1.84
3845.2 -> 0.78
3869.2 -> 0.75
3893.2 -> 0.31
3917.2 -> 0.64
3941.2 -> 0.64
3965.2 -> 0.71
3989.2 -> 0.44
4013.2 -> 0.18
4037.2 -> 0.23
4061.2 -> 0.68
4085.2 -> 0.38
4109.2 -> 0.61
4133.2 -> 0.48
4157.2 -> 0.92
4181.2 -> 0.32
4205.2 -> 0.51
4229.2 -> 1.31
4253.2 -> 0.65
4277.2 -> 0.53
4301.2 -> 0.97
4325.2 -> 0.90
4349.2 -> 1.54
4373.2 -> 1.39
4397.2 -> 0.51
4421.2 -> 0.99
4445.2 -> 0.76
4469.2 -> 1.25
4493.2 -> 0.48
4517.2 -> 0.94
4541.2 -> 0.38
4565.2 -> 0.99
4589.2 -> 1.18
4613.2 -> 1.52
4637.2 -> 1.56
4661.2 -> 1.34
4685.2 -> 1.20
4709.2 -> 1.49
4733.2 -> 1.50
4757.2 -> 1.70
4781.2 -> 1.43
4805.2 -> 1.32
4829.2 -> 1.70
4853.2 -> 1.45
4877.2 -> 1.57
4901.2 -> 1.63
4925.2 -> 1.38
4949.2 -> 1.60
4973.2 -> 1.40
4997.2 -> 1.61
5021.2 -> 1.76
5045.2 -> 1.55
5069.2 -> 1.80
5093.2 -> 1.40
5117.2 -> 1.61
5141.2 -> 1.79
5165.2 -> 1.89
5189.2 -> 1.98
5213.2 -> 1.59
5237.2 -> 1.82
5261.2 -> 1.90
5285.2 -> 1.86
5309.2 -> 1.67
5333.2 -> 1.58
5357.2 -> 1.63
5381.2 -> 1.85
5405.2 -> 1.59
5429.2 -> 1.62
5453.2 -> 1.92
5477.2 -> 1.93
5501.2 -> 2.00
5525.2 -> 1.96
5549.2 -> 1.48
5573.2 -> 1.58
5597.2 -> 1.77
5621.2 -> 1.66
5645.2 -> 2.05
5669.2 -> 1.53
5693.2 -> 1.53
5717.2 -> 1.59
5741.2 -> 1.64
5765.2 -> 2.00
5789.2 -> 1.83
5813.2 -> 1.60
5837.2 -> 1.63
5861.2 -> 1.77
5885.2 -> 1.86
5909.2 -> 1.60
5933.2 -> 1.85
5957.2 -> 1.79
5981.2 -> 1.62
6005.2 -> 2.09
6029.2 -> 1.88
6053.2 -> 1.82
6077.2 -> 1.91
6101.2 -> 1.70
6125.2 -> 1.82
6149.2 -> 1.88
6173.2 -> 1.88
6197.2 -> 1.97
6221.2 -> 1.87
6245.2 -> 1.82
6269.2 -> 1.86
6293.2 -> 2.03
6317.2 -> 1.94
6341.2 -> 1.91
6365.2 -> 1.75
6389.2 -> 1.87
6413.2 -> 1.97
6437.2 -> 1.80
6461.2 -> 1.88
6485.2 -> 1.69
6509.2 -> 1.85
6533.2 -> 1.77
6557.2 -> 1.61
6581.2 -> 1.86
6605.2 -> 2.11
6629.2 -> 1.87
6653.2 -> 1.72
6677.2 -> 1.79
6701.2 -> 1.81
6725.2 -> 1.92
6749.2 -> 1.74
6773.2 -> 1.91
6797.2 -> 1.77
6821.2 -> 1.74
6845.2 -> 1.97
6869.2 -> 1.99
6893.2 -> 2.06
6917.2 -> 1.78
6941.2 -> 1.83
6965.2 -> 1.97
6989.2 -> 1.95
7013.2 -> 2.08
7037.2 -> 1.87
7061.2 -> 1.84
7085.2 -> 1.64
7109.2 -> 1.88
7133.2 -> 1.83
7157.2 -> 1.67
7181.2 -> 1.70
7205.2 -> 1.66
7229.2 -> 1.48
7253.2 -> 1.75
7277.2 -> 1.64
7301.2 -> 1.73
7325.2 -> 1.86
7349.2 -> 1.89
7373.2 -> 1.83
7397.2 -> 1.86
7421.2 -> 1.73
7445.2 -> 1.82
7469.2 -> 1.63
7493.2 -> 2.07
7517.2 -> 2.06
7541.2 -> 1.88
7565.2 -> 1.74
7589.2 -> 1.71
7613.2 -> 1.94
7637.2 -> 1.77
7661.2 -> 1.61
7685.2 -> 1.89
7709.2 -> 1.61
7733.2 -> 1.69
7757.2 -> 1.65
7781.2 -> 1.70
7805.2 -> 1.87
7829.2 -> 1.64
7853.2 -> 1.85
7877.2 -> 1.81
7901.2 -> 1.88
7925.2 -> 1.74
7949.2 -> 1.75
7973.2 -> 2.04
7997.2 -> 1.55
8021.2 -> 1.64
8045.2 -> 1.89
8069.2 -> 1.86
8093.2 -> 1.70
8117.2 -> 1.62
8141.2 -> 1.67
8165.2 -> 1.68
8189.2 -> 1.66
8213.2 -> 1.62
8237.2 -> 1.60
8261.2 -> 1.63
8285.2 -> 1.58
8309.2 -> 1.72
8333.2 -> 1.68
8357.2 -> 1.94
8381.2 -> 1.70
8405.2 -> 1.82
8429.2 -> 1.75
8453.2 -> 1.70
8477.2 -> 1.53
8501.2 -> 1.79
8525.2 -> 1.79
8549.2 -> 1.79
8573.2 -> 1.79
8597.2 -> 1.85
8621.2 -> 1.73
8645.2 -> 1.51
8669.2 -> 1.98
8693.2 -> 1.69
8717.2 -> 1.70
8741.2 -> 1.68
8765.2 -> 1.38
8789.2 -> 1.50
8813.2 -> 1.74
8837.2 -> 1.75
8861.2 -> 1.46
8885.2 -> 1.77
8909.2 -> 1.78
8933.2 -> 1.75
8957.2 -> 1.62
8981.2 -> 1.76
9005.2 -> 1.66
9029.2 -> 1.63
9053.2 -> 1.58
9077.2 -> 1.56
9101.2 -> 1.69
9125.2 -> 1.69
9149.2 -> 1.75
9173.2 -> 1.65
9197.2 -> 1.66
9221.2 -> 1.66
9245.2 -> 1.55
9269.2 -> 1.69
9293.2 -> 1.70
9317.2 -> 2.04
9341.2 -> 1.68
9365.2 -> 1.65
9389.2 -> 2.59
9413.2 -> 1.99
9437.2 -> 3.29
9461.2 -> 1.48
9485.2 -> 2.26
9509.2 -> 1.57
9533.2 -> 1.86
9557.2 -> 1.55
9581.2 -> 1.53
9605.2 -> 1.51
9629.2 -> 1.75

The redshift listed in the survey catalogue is 0.143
